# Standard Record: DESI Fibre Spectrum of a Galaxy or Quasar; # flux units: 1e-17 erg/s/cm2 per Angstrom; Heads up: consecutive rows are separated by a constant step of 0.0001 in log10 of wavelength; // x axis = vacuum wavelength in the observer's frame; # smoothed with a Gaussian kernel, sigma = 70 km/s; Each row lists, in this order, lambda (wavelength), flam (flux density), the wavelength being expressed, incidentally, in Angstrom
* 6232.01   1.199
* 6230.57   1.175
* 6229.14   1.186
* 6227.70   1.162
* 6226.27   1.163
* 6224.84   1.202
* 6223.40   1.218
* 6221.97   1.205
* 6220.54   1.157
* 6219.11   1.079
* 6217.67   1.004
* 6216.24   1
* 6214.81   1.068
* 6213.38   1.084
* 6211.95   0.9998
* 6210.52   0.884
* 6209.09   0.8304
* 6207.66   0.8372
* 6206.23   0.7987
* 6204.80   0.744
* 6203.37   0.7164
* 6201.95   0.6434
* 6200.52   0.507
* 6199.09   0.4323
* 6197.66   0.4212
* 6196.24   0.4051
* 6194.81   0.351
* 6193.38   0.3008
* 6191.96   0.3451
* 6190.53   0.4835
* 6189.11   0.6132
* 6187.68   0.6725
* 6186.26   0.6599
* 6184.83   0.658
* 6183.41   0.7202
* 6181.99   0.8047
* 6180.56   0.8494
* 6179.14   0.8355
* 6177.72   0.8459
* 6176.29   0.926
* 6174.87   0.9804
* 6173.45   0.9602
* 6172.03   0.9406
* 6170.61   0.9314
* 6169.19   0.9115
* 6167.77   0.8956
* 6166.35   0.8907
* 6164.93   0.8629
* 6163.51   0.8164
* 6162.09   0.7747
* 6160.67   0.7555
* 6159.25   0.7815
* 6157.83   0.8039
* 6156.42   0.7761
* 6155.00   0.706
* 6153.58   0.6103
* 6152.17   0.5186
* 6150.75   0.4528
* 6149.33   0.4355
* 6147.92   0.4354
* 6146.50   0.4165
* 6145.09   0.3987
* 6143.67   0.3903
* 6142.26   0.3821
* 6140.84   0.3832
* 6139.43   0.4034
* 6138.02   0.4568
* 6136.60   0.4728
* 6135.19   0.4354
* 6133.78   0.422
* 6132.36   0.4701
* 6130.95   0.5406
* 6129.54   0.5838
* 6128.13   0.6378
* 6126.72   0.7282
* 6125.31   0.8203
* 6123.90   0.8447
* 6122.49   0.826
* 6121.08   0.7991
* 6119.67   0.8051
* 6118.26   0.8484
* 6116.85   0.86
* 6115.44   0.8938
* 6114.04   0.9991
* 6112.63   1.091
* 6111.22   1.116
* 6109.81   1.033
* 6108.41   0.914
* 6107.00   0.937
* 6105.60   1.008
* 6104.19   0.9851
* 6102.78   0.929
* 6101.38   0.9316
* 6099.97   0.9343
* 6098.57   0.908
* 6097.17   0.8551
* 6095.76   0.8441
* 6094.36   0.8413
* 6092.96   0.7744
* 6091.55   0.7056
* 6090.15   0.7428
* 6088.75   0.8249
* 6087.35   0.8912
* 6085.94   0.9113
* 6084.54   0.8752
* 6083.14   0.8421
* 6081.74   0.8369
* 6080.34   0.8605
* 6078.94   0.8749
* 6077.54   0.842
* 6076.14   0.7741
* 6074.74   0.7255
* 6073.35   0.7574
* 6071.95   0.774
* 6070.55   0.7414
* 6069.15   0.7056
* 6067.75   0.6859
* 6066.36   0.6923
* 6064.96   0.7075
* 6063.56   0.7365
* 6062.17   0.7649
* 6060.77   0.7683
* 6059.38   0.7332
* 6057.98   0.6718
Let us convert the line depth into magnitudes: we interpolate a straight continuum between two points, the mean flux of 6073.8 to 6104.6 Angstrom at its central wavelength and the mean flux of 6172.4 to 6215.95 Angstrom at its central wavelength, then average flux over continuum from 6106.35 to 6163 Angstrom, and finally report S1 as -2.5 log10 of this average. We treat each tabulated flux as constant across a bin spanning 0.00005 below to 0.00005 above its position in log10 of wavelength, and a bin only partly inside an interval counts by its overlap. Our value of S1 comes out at 0.18 mag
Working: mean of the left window 0.849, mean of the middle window 0.674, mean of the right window 0.717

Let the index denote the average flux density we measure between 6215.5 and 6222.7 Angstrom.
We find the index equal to 1.09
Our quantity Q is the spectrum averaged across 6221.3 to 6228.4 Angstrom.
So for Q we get 1.19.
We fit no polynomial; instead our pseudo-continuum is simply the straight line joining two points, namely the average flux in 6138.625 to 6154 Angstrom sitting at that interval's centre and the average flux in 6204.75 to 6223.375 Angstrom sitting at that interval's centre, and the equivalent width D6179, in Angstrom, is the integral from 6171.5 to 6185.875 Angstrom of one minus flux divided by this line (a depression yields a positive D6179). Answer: -3.1 Angstrom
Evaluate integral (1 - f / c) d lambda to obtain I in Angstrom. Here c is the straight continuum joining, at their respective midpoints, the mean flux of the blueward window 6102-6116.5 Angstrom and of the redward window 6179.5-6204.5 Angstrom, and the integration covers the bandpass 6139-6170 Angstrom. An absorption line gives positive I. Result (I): 4.70 Angstrom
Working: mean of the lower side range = 0.987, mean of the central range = 0.631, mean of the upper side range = 0.571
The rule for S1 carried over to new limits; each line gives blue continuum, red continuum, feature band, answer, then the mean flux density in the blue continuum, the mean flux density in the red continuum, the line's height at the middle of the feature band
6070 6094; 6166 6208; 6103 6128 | -0.17 mag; 0.81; 0.7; 0.775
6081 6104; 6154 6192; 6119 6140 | 0.32 mag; 0.856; 0.791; 0.826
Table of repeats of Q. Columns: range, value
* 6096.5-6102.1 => 0.909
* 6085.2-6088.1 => 0.898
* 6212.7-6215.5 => 1.08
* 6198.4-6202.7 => 0.53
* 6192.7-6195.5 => 0.326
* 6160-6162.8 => 0.765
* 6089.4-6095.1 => 0.768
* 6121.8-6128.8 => 0.772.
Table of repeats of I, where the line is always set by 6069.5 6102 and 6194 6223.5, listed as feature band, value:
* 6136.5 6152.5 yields 7.7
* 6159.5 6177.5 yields -1.4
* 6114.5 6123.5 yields -0.2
